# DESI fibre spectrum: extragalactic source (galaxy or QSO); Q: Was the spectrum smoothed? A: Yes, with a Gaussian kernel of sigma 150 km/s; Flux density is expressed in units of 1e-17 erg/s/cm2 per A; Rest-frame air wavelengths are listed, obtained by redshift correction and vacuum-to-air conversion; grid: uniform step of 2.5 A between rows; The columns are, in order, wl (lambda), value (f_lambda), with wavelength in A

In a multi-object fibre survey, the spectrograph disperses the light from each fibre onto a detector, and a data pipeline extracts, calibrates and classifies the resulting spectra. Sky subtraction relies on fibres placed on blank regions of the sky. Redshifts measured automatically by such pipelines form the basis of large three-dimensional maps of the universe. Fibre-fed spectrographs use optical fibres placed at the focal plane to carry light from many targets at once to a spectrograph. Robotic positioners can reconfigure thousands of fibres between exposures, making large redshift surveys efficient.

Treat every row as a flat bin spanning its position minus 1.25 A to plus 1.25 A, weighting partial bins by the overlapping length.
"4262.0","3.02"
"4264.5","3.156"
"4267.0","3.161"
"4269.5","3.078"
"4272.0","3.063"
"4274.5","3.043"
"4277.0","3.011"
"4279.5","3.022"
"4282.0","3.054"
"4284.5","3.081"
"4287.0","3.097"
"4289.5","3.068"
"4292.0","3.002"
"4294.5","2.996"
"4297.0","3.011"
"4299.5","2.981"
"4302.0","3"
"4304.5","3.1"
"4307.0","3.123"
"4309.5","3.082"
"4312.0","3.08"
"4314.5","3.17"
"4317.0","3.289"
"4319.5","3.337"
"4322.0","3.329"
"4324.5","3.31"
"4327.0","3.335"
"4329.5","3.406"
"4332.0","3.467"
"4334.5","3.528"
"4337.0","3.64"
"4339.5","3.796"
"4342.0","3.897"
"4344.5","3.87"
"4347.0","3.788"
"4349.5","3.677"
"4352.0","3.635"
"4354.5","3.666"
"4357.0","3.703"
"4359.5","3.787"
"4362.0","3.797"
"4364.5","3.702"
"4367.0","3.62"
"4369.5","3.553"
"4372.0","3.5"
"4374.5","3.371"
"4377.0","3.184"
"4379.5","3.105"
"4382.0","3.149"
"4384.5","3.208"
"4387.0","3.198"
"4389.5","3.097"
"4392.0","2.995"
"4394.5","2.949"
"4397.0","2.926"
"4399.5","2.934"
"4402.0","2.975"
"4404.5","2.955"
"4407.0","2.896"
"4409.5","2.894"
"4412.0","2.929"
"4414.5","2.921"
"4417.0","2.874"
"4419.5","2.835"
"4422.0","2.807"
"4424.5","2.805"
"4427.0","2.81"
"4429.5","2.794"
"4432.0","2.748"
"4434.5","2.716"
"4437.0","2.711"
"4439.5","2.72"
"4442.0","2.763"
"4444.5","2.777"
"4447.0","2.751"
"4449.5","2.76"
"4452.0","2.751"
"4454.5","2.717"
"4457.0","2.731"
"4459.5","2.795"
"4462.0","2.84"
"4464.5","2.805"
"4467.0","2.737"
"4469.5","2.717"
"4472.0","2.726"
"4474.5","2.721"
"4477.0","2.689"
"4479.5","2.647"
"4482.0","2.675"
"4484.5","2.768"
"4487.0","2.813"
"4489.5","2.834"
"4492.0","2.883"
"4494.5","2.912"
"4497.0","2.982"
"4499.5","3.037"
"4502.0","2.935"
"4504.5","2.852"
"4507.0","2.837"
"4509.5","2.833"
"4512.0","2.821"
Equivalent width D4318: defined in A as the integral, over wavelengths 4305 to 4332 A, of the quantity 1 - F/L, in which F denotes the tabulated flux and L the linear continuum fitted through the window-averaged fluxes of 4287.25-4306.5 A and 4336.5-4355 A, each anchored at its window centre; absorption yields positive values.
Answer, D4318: 0.8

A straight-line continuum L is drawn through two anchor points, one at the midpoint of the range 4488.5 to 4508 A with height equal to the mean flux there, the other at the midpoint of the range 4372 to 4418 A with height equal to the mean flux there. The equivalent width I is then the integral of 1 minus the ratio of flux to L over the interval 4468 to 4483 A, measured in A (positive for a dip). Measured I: 1.2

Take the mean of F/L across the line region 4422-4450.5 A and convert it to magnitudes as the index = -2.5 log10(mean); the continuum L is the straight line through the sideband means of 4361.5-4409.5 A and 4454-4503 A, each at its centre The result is 0.08 mag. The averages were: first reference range 3.2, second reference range 2.8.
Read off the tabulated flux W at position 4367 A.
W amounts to 3.62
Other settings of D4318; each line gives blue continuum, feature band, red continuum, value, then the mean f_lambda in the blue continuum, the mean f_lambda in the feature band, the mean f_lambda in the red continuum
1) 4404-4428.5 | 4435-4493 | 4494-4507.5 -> 3.03 A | 2.87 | 2.75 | 2.93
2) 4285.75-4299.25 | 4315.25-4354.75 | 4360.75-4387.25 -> -3.97 A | 3.03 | 3.55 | 3.41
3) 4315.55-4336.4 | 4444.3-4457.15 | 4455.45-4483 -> 0.33 A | 3.38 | 2.75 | 2.74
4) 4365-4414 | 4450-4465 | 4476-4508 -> 0.85 A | 3.13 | 2.77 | 2.84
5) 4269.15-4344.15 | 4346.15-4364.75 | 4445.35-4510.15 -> -3.70 A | 3.22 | 3.72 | 2.8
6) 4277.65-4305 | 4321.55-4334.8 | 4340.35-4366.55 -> 0.26 A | 3.04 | 3.39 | 3.75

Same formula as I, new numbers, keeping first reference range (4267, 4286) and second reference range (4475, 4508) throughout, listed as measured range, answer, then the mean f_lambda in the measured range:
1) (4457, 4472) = 0.48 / 2.77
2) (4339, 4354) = -3.95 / 3.77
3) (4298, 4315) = -0.25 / 3.07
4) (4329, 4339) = -1.81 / 3.54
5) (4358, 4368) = -2.56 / 3.73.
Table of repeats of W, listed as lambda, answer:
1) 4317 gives 3.289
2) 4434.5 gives 2.716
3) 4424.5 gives 2.805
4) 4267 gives 3.161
